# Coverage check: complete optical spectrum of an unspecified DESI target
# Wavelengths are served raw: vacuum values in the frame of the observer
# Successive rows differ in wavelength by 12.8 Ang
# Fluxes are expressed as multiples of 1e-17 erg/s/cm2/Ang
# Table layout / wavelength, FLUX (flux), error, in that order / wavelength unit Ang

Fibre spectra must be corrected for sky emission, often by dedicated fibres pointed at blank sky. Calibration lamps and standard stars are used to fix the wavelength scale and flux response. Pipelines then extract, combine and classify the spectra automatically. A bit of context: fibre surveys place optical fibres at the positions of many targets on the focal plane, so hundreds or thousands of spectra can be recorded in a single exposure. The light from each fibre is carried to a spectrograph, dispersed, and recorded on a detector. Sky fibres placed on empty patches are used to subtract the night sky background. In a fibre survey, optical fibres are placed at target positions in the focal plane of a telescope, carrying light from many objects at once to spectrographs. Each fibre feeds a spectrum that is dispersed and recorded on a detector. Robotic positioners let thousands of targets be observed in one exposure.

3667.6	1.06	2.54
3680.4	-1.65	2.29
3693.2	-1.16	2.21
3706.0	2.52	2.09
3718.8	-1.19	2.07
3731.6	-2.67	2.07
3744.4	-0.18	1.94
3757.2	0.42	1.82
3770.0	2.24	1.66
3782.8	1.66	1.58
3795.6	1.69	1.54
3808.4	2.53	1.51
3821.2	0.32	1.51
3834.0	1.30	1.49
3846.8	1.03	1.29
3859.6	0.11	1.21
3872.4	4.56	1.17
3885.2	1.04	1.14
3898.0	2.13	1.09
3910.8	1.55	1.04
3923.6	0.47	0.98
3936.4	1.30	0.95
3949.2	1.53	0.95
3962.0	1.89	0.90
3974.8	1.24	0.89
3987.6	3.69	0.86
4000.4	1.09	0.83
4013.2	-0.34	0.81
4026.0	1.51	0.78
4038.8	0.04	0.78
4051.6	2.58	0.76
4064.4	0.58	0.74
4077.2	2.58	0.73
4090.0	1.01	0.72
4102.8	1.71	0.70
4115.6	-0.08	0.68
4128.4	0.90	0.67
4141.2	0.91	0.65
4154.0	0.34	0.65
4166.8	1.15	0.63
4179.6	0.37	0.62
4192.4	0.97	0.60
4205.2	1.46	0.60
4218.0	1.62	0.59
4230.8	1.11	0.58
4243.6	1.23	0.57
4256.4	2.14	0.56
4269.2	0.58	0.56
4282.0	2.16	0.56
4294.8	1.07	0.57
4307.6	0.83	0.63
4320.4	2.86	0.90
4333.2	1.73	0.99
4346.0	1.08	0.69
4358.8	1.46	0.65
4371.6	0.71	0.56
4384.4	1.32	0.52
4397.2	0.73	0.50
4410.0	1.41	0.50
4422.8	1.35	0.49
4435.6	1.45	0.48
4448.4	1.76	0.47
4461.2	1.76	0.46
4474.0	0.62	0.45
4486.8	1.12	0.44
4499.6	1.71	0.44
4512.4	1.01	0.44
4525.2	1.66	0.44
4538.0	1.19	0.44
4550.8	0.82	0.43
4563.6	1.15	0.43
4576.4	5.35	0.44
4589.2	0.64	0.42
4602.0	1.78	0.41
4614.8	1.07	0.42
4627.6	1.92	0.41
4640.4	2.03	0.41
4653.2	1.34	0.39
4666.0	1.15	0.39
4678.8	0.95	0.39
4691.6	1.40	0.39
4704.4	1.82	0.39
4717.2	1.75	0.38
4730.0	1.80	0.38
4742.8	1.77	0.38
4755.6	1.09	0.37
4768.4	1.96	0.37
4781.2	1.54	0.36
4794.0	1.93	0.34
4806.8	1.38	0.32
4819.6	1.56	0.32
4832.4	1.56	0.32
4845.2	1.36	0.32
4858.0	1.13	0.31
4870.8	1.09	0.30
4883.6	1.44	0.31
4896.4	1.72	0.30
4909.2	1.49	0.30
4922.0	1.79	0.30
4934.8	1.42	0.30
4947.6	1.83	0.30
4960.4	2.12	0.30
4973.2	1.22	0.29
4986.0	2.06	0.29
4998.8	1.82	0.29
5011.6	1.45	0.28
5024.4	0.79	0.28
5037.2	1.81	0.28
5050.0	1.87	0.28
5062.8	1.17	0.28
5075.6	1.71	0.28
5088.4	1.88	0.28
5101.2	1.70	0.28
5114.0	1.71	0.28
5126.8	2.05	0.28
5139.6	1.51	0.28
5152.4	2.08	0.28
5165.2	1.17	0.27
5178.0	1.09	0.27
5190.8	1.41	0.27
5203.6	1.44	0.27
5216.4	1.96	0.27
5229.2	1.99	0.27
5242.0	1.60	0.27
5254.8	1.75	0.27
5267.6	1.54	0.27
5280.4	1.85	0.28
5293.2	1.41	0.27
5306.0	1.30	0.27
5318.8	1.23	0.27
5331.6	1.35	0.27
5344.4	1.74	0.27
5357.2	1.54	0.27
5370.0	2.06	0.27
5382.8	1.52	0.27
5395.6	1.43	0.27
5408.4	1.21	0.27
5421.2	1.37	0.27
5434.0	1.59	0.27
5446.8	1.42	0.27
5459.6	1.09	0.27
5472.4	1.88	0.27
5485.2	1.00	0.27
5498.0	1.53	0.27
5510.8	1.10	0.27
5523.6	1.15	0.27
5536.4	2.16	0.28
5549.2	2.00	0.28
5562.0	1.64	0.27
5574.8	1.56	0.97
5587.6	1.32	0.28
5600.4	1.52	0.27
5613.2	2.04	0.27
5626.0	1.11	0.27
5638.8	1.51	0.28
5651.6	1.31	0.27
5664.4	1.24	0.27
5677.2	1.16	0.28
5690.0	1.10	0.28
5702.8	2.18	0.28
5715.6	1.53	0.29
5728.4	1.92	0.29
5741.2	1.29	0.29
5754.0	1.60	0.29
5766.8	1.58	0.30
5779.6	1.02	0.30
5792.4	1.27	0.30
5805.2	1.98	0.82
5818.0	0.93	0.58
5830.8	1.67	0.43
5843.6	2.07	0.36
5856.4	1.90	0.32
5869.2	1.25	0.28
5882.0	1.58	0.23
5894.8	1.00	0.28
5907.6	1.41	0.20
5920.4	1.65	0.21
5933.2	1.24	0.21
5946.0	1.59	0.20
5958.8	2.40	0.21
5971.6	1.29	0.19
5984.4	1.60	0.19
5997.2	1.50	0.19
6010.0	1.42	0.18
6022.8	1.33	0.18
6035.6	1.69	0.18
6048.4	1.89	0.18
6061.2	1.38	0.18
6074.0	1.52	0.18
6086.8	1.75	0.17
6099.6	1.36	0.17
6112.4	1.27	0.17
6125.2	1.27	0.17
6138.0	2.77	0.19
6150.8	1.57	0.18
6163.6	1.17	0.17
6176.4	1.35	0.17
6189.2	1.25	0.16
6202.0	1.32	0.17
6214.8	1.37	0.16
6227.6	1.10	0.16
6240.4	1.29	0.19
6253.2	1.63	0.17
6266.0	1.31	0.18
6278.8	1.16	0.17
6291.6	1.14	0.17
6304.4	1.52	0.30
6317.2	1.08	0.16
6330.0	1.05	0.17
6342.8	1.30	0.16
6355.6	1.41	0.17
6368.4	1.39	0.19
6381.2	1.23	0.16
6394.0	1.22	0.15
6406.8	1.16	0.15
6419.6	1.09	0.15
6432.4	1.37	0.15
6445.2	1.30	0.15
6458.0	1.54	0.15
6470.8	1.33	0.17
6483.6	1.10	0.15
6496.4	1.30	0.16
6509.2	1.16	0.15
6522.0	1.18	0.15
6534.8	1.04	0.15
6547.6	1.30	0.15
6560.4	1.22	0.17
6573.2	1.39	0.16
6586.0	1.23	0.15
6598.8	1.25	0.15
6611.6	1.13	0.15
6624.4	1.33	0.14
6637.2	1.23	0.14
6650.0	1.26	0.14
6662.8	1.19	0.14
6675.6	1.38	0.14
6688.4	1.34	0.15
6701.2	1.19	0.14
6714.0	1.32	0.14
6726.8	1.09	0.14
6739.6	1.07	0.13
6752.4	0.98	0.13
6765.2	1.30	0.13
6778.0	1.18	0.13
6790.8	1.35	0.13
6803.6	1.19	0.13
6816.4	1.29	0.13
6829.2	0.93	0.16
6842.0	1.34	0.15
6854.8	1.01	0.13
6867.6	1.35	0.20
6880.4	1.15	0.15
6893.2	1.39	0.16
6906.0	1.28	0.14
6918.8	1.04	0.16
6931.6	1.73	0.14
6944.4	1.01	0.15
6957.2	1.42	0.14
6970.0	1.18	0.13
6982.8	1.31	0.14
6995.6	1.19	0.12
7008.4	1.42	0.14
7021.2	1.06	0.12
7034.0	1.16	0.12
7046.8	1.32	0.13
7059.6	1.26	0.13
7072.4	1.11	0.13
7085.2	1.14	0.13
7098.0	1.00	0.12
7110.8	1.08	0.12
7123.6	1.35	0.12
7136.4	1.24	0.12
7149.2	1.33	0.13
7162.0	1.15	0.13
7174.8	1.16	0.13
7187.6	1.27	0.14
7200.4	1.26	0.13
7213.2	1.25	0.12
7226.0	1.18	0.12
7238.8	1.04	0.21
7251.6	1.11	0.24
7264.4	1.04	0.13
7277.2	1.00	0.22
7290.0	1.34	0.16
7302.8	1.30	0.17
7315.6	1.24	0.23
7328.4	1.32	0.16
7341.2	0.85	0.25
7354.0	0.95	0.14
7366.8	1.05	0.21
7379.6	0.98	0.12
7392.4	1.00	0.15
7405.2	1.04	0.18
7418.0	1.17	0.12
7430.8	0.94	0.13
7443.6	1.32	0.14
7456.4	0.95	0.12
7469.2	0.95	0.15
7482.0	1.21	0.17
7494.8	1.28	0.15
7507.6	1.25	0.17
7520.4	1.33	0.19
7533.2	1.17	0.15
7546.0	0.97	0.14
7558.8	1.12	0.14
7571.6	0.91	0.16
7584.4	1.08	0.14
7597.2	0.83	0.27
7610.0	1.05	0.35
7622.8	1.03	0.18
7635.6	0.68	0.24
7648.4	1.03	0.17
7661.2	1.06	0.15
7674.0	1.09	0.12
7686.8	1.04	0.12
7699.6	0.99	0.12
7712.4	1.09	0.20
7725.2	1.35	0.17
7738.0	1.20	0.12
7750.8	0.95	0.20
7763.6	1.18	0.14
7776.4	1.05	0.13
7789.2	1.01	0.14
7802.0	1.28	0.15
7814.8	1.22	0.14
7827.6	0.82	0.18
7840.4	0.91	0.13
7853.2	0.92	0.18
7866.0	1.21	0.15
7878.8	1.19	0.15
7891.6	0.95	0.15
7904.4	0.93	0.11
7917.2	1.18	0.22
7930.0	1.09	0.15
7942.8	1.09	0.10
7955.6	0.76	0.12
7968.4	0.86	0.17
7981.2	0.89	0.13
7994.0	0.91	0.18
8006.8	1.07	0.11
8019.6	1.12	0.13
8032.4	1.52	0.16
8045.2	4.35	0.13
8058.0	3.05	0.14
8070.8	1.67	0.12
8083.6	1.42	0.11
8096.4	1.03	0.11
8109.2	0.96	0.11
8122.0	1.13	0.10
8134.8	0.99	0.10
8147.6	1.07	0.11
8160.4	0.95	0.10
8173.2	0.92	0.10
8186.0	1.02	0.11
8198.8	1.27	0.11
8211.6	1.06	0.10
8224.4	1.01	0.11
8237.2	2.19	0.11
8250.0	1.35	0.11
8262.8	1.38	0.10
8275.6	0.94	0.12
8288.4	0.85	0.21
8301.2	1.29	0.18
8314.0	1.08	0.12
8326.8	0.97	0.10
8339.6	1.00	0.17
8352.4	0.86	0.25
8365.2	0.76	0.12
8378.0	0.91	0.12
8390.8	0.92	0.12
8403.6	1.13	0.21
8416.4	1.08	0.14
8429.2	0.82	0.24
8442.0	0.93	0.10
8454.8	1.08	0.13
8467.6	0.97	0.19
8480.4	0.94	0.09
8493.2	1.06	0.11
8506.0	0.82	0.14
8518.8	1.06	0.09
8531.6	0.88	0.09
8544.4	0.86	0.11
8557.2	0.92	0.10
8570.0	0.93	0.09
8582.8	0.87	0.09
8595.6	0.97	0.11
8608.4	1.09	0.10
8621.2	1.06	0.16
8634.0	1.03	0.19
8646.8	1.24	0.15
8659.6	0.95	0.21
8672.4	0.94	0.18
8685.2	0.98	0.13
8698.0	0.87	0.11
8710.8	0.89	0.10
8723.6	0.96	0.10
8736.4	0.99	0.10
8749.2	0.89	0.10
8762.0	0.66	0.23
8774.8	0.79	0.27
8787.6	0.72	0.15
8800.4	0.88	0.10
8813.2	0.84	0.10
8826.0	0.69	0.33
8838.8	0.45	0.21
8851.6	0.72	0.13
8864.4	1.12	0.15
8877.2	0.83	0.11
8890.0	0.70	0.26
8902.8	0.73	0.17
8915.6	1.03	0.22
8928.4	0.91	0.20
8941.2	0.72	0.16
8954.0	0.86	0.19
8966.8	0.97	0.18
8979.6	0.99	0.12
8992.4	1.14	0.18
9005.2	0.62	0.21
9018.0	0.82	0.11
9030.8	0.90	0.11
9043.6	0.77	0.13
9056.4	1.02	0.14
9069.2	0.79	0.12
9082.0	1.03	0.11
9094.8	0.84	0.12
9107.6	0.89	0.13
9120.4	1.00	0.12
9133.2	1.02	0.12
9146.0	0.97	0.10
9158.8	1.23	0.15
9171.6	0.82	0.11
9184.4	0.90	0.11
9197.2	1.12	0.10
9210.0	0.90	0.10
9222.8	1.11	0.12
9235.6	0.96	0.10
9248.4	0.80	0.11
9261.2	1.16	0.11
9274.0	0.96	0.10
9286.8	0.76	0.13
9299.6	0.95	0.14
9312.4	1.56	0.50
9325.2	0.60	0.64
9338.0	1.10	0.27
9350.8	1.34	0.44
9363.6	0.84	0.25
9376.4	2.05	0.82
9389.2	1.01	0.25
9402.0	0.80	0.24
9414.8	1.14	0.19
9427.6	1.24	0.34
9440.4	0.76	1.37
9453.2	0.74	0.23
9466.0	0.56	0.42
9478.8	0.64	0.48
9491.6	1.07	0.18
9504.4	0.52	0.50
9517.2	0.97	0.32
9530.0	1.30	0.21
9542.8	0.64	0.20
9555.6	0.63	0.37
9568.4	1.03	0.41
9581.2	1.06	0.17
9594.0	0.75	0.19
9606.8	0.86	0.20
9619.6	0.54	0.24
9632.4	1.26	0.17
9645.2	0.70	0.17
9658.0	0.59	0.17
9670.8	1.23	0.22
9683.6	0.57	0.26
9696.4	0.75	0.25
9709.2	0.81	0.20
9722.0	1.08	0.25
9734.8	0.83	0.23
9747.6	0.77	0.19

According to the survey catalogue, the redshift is 0.23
